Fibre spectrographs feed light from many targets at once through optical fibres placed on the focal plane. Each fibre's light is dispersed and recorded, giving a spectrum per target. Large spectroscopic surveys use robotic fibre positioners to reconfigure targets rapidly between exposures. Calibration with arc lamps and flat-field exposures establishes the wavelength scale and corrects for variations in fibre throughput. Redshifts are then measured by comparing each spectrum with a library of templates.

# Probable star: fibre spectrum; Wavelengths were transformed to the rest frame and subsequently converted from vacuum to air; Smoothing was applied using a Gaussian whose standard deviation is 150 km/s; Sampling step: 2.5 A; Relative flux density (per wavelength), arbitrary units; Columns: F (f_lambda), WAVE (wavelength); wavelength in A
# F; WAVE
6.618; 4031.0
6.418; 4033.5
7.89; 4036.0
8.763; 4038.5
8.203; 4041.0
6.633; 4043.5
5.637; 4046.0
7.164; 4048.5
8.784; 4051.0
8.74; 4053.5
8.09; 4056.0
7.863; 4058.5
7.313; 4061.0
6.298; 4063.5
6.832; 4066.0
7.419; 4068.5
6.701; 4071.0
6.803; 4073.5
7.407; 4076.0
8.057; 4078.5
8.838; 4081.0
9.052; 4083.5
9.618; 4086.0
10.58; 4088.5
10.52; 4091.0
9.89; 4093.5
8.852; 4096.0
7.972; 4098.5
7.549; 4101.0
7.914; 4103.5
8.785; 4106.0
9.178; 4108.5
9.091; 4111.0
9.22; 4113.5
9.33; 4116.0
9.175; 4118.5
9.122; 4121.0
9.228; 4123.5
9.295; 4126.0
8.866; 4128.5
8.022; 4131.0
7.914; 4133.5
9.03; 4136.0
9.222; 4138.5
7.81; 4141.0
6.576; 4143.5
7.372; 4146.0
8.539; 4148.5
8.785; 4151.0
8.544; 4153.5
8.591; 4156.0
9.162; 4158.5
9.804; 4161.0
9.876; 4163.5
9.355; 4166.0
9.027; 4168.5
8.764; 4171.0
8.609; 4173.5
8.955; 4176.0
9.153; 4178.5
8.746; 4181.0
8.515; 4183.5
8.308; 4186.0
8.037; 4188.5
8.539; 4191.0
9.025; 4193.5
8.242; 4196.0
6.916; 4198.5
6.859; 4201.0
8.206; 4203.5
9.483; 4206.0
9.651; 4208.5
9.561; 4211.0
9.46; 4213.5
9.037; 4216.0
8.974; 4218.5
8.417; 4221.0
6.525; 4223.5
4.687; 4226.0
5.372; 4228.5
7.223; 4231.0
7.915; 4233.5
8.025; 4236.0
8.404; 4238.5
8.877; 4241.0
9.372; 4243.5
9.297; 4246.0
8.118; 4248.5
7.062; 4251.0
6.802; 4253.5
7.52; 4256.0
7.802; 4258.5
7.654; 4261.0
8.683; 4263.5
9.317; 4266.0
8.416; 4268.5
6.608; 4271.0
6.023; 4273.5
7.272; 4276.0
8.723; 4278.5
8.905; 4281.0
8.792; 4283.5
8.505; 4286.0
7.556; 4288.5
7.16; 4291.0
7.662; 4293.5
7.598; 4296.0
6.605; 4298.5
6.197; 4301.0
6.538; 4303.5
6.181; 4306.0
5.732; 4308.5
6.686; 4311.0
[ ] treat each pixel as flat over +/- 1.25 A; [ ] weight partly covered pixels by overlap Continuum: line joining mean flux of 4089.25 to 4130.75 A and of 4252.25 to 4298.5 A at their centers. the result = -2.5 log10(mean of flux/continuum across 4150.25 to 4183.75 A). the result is -0.05 mag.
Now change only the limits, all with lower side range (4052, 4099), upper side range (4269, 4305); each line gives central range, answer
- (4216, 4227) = 0.041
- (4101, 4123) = -0.100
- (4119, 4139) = -0.100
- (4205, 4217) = -0.216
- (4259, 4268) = -0.127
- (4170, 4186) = -0.116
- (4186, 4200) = -0.045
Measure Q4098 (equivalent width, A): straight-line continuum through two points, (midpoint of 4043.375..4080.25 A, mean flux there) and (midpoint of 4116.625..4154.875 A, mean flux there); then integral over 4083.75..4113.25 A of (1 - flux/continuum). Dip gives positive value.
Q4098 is -4.35 A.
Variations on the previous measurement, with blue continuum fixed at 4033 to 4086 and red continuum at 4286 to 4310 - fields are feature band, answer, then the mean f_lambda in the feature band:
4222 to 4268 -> -4.4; 7.72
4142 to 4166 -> -4.2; 8.62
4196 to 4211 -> -2.4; 8.34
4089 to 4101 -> -2.7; 9.2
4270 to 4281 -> -0.6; 7.37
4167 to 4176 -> -1.9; 8.84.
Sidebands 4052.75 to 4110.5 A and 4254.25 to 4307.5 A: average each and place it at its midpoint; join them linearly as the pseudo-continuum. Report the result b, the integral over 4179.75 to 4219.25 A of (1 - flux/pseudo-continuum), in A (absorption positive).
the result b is -3.6 A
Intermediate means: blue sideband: 8.28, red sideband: 7.59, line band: 8.59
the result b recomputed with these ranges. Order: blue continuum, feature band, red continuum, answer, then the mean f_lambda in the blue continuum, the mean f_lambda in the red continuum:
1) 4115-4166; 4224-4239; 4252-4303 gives 2.20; 8.73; 7.67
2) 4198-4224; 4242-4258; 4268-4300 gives 0.10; 8.56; 7.65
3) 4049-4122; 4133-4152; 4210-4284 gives 0.24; 8.43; 7.95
